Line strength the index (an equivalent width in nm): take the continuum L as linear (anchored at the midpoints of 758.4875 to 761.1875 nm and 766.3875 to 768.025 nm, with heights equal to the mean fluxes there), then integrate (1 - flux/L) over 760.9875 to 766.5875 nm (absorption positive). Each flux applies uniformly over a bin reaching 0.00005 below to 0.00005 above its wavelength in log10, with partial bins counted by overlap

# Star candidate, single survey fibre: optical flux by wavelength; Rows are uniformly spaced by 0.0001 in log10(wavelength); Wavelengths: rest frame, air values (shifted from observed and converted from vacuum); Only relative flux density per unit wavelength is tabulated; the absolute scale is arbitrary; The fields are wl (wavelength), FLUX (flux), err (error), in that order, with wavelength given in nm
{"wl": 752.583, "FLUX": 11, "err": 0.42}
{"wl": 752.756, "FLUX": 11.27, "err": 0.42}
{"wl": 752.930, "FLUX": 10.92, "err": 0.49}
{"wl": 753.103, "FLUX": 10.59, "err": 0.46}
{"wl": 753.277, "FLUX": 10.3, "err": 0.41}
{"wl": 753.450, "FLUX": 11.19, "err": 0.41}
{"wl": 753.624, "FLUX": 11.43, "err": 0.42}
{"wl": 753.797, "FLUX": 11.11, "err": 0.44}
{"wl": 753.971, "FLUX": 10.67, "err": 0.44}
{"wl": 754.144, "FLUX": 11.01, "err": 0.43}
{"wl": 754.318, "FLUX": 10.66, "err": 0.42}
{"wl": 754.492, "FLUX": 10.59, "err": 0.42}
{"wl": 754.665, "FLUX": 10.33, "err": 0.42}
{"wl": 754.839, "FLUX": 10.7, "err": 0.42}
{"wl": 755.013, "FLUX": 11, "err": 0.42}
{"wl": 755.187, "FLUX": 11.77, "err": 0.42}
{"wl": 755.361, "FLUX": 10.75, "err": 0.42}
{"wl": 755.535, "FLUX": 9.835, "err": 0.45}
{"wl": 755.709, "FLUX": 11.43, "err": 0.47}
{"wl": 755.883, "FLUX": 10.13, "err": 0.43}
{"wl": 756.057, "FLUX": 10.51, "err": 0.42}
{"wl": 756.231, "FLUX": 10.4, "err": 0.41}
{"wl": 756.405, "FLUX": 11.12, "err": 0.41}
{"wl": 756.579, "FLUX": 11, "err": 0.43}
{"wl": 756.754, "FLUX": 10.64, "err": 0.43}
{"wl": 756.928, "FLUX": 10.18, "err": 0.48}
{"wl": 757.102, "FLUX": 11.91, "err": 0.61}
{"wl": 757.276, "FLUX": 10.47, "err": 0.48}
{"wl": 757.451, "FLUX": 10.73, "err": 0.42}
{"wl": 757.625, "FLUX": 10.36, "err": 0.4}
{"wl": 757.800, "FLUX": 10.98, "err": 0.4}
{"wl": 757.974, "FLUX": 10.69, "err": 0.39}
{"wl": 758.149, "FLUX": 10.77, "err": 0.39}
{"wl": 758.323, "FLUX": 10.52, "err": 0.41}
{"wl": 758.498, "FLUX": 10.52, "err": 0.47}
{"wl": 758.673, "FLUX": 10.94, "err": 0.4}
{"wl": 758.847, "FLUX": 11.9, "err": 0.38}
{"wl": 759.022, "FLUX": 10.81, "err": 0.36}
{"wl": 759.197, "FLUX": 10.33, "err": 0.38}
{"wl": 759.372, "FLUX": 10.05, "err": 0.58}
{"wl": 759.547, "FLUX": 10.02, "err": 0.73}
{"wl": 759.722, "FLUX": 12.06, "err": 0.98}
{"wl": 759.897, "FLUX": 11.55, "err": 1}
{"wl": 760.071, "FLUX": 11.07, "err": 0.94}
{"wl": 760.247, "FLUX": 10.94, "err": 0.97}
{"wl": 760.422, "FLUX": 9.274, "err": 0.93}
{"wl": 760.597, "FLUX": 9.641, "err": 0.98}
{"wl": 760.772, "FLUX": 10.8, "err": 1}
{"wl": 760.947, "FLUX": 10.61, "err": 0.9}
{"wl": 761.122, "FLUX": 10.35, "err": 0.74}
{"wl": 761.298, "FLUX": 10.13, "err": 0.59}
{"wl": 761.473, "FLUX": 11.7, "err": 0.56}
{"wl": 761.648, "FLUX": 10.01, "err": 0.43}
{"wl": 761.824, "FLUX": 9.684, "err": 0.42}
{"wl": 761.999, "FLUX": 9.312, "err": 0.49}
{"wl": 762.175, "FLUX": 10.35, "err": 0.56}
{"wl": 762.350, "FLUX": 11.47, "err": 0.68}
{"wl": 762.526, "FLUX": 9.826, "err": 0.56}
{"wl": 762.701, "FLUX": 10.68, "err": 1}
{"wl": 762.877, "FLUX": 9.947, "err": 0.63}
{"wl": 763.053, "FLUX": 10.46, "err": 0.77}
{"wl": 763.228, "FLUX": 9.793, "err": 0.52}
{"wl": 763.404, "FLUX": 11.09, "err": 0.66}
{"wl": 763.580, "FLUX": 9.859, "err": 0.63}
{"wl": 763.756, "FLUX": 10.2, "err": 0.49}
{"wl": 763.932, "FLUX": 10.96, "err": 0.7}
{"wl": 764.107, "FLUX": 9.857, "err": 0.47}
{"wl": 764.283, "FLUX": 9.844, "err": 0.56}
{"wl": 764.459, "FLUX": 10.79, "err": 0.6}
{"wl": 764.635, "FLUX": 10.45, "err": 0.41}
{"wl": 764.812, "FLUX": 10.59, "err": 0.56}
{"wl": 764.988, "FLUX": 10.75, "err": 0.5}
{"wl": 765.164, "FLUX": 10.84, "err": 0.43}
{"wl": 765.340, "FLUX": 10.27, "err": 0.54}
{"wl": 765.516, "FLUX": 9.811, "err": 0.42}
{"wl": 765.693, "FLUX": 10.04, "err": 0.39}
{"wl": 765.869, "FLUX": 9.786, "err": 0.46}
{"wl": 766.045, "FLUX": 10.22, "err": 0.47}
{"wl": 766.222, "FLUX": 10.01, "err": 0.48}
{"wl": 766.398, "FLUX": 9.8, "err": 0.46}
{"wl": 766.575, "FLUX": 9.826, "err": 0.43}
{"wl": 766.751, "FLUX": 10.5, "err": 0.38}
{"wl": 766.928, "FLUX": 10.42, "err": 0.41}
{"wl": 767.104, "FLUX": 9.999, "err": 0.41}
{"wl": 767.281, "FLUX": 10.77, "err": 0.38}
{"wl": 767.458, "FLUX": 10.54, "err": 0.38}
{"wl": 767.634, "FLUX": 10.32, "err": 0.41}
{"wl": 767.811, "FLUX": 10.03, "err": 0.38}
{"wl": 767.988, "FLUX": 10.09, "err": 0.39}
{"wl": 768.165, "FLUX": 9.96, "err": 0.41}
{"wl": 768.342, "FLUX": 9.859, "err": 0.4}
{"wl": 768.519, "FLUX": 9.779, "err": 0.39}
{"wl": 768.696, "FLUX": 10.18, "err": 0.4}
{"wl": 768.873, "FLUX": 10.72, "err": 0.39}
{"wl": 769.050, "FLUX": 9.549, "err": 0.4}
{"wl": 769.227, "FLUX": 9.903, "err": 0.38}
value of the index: 0.09 nm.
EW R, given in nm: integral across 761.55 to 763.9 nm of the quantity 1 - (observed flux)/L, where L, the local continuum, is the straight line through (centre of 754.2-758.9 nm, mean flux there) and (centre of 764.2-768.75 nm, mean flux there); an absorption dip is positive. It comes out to 0.04 nm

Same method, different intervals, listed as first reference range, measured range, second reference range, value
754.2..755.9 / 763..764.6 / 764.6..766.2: 0.01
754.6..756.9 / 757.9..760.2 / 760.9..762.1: -0.09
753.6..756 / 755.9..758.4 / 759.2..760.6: 0.00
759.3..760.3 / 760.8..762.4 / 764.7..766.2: 0.05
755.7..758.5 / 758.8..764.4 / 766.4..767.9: 0.04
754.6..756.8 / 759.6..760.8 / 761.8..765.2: -0.03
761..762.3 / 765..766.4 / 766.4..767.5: 0.02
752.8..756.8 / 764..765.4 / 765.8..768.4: -0.02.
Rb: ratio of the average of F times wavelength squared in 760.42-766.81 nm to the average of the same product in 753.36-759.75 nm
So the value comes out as 0.97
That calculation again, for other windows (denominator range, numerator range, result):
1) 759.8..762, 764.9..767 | 0.99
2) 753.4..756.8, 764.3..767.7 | 0.98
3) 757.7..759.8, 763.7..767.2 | 0.97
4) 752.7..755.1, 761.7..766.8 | 0.97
